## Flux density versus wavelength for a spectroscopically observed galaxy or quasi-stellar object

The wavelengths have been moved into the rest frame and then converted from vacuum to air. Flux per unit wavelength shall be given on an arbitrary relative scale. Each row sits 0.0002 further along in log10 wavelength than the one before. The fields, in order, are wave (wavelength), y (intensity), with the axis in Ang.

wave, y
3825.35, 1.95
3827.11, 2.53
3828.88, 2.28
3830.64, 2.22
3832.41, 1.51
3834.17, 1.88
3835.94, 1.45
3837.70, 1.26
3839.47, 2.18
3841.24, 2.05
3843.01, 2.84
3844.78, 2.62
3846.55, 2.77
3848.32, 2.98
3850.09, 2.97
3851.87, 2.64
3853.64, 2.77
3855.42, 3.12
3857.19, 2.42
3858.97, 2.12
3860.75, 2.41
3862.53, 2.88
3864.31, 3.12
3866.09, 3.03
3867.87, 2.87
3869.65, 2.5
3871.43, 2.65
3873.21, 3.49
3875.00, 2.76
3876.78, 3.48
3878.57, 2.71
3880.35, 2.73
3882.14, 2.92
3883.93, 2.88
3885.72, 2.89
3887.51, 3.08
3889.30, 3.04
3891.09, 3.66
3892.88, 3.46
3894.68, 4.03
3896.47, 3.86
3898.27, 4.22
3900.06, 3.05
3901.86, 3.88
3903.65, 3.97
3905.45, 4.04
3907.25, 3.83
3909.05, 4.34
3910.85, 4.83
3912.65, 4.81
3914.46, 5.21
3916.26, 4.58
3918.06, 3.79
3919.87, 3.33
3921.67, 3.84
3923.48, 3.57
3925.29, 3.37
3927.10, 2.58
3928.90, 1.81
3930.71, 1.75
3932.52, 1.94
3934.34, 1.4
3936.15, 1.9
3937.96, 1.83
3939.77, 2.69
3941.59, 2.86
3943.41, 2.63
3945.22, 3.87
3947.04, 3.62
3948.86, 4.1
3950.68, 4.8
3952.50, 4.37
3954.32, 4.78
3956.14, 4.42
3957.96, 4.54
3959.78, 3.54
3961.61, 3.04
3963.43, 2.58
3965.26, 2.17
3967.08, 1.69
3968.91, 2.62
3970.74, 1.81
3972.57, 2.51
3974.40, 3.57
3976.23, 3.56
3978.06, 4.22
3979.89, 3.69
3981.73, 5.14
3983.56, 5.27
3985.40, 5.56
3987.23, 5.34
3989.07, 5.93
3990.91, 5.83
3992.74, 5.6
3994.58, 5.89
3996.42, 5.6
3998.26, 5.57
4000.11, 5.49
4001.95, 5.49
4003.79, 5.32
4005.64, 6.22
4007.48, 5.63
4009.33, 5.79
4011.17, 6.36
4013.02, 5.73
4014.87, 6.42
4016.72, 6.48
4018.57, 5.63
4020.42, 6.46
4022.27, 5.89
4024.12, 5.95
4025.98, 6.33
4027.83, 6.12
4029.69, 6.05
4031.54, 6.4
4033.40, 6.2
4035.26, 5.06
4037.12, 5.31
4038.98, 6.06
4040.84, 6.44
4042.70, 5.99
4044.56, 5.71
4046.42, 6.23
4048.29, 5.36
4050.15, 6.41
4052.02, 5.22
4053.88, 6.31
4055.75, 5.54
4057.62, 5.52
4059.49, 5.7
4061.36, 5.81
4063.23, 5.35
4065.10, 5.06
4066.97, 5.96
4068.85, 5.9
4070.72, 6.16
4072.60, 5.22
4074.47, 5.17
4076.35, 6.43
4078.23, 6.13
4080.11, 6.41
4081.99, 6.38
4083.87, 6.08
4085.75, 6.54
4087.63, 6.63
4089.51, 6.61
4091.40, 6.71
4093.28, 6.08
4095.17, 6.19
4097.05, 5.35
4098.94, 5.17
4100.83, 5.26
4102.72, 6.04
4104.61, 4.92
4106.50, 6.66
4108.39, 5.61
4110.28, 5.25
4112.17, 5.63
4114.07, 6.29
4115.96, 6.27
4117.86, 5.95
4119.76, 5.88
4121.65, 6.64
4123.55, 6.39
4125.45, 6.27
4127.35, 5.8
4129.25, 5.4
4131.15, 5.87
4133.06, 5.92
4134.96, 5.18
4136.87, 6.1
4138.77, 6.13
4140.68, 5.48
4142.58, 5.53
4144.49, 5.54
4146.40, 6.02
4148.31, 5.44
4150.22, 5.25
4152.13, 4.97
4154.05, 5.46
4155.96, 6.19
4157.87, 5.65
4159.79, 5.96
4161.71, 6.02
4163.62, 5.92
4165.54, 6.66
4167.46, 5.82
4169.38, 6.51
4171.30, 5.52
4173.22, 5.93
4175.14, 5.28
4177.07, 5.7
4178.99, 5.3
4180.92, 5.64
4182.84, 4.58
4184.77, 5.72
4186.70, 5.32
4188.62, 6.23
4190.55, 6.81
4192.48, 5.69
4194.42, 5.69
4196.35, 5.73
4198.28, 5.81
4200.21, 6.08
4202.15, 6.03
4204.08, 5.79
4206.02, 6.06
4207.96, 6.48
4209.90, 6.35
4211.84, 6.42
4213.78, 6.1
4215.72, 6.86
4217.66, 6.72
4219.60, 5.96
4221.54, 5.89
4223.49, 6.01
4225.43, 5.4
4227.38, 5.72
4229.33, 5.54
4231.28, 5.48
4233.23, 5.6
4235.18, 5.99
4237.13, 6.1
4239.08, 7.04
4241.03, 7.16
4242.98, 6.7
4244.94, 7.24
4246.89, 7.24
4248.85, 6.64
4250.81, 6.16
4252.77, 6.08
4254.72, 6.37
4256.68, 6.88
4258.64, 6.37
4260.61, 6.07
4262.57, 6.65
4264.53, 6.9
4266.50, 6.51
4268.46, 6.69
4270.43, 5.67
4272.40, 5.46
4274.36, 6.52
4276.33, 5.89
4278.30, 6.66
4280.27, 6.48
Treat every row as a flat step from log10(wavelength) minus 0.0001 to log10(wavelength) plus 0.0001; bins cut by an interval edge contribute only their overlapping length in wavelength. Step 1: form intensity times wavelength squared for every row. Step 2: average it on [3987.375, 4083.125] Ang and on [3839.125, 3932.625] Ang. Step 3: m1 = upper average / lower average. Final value 1.97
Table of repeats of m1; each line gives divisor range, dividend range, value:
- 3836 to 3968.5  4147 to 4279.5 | 2.24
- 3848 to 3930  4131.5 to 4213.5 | 2.01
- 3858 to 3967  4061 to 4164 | 1.96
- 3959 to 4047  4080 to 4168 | 1.22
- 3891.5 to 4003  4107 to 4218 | 1.70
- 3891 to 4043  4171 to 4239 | 1.50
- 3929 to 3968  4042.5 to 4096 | 2.08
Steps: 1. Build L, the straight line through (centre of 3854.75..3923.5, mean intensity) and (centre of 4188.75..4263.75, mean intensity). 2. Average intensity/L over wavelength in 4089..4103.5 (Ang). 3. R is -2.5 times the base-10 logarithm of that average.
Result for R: -0.15 mag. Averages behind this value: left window 3.42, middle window 5.9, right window 6.24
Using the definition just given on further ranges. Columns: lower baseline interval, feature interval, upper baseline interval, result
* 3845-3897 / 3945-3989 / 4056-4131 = 0.112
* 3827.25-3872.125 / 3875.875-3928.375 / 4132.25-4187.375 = -0.207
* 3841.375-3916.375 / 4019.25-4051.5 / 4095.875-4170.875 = -0.233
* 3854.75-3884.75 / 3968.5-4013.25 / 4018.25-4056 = 0.034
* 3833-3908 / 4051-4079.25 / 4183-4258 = -0.202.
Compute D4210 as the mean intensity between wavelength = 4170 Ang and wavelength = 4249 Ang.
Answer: 6.04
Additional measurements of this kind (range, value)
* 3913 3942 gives 2.94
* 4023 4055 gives 5.95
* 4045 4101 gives 5.9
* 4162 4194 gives 5.79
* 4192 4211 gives 5.98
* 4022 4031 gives 6.1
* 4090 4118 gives 5.83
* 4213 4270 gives 6.34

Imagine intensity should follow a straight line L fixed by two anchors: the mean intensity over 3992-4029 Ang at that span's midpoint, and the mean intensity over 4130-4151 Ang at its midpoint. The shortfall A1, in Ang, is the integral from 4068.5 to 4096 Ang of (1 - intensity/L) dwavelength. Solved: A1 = -1.93 Ang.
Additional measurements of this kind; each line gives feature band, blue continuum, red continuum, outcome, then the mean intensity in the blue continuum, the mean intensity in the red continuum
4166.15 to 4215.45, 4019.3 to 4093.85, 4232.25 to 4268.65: 3.8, 5.97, 6.54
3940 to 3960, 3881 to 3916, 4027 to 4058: 2.7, 3.8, 5.88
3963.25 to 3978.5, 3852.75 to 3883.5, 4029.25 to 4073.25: 6.1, 2.82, 5.79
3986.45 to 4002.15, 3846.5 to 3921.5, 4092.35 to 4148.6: -4.0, 3.35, 5.81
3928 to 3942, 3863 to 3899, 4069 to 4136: 6.8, 3.16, 5.96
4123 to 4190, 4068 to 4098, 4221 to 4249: 4.8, 6.13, 6.24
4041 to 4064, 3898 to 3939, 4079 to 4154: -3.3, 3.37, 5.89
